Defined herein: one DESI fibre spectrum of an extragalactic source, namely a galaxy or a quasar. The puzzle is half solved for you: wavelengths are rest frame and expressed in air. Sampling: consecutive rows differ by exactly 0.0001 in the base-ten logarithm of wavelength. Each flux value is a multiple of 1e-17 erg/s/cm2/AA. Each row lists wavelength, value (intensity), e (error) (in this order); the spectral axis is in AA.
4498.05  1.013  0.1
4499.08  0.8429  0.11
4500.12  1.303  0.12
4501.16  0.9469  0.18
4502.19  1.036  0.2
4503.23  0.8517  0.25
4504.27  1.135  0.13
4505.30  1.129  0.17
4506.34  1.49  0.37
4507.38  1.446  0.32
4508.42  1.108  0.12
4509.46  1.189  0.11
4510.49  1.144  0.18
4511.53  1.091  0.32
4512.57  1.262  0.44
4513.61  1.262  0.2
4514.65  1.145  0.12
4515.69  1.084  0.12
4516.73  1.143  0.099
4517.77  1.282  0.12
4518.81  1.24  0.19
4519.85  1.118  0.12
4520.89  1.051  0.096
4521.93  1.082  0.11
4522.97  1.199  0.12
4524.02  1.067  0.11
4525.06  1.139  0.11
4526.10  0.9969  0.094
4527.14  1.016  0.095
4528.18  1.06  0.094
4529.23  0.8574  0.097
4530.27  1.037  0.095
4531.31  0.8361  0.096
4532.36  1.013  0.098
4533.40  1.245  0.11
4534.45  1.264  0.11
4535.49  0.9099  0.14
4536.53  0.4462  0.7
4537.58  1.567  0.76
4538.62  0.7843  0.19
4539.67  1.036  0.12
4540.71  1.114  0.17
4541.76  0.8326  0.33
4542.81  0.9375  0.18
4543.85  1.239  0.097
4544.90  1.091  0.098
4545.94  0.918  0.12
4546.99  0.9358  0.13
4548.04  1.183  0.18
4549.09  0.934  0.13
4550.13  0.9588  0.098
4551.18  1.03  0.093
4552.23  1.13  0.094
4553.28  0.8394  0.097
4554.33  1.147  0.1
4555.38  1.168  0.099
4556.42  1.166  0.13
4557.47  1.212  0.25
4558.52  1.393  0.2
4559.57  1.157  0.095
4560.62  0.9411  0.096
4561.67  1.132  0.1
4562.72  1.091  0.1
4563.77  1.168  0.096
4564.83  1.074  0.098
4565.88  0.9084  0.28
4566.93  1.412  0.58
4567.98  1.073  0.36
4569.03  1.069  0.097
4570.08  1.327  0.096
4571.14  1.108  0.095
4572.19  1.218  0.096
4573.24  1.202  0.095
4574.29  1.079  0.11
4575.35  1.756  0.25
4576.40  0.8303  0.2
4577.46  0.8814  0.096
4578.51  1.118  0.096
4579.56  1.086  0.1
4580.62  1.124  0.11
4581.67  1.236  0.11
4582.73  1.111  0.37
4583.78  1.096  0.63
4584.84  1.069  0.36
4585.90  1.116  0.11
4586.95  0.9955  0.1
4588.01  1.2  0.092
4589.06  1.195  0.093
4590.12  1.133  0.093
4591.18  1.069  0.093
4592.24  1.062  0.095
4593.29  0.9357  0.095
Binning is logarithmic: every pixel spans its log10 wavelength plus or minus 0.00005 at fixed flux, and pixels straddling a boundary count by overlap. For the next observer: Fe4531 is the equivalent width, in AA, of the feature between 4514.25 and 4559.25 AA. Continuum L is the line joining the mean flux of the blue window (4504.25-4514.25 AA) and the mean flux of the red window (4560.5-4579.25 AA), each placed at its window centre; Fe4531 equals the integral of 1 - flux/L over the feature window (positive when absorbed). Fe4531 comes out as 4.57 AA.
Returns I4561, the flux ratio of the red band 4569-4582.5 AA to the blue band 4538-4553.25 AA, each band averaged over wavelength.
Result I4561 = 1.2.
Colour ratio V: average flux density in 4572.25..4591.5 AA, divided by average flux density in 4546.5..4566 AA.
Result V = 1.04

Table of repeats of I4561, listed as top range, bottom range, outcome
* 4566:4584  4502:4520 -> 0.98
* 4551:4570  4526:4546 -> 1.11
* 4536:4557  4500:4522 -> 0.88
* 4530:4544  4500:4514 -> 0.87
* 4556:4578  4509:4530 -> 1.03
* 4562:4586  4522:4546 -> 1.10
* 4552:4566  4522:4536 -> 1.06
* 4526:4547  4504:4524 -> 0.85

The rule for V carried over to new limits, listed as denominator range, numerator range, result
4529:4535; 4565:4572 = 1.09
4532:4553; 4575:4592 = 1.09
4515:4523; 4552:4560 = 1.00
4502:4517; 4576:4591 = 0.93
